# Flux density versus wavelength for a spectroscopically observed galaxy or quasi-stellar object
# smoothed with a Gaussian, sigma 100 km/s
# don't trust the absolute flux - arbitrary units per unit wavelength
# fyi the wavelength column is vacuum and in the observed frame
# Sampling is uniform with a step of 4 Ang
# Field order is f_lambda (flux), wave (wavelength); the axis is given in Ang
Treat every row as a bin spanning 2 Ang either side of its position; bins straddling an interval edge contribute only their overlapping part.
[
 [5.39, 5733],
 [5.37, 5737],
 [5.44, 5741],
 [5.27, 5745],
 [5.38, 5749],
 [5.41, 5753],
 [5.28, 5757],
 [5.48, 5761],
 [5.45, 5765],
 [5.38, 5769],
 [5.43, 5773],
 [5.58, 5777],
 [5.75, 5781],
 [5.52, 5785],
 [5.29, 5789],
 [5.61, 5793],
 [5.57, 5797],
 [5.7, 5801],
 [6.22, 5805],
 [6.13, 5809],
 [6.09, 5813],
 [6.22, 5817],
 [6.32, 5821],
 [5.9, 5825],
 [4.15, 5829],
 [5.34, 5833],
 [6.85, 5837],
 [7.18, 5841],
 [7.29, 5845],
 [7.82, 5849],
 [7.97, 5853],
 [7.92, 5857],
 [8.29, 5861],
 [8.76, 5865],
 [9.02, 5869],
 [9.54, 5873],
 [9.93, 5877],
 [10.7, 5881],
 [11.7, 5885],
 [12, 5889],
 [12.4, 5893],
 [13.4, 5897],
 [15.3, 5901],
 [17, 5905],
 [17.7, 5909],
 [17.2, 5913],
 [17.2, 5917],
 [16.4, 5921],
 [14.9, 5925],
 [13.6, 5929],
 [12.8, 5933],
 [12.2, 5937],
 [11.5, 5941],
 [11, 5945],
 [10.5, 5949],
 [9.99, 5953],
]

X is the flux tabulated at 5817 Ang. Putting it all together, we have 6.22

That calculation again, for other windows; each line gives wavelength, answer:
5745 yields 5.27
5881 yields 10.7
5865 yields 8.76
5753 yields 5.41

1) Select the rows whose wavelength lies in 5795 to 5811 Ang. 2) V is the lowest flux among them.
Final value 5.57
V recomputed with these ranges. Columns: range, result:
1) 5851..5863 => 7.92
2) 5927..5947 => 11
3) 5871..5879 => 9.54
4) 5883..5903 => 11.7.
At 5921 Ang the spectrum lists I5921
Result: 16.4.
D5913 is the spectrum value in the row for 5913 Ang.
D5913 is 17.2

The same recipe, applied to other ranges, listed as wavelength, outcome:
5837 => 6.85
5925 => 14.9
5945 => 11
